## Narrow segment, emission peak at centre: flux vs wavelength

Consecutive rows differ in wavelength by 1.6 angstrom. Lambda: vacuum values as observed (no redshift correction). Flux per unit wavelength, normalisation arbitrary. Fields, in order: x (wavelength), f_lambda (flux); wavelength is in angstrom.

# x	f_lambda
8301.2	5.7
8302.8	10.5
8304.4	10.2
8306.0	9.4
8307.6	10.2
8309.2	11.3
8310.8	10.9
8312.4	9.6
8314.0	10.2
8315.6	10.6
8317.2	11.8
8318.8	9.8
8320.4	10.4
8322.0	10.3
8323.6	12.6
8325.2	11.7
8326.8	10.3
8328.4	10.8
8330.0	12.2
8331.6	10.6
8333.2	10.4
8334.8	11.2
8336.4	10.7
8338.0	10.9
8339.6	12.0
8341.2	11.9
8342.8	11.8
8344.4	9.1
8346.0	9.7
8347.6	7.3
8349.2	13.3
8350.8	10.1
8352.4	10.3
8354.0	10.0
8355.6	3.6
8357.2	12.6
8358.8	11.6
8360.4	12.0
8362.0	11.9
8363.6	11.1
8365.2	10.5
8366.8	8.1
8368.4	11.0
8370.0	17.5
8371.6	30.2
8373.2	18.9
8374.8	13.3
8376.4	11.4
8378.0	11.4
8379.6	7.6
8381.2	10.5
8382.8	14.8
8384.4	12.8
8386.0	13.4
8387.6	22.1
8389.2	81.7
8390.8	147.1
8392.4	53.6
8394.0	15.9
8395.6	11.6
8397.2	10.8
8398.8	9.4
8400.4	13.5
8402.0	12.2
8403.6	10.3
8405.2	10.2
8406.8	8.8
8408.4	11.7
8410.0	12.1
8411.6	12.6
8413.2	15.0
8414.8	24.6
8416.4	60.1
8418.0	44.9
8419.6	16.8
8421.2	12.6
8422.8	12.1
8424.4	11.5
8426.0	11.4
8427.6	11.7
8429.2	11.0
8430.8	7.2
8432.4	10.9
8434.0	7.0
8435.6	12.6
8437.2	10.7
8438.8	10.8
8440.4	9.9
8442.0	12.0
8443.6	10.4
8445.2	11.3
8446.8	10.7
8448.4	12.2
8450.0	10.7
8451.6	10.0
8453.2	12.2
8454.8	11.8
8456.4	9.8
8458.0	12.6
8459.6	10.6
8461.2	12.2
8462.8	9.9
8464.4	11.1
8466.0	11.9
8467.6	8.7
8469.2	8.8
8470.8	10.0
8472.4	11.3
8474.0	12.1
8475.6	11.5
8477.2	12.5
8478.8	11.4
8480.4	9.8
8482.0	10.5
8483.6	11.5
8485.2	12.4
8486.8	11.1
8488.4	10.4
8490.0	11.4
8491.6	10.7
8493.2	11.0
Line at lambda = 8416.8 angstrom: [N II] 6583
